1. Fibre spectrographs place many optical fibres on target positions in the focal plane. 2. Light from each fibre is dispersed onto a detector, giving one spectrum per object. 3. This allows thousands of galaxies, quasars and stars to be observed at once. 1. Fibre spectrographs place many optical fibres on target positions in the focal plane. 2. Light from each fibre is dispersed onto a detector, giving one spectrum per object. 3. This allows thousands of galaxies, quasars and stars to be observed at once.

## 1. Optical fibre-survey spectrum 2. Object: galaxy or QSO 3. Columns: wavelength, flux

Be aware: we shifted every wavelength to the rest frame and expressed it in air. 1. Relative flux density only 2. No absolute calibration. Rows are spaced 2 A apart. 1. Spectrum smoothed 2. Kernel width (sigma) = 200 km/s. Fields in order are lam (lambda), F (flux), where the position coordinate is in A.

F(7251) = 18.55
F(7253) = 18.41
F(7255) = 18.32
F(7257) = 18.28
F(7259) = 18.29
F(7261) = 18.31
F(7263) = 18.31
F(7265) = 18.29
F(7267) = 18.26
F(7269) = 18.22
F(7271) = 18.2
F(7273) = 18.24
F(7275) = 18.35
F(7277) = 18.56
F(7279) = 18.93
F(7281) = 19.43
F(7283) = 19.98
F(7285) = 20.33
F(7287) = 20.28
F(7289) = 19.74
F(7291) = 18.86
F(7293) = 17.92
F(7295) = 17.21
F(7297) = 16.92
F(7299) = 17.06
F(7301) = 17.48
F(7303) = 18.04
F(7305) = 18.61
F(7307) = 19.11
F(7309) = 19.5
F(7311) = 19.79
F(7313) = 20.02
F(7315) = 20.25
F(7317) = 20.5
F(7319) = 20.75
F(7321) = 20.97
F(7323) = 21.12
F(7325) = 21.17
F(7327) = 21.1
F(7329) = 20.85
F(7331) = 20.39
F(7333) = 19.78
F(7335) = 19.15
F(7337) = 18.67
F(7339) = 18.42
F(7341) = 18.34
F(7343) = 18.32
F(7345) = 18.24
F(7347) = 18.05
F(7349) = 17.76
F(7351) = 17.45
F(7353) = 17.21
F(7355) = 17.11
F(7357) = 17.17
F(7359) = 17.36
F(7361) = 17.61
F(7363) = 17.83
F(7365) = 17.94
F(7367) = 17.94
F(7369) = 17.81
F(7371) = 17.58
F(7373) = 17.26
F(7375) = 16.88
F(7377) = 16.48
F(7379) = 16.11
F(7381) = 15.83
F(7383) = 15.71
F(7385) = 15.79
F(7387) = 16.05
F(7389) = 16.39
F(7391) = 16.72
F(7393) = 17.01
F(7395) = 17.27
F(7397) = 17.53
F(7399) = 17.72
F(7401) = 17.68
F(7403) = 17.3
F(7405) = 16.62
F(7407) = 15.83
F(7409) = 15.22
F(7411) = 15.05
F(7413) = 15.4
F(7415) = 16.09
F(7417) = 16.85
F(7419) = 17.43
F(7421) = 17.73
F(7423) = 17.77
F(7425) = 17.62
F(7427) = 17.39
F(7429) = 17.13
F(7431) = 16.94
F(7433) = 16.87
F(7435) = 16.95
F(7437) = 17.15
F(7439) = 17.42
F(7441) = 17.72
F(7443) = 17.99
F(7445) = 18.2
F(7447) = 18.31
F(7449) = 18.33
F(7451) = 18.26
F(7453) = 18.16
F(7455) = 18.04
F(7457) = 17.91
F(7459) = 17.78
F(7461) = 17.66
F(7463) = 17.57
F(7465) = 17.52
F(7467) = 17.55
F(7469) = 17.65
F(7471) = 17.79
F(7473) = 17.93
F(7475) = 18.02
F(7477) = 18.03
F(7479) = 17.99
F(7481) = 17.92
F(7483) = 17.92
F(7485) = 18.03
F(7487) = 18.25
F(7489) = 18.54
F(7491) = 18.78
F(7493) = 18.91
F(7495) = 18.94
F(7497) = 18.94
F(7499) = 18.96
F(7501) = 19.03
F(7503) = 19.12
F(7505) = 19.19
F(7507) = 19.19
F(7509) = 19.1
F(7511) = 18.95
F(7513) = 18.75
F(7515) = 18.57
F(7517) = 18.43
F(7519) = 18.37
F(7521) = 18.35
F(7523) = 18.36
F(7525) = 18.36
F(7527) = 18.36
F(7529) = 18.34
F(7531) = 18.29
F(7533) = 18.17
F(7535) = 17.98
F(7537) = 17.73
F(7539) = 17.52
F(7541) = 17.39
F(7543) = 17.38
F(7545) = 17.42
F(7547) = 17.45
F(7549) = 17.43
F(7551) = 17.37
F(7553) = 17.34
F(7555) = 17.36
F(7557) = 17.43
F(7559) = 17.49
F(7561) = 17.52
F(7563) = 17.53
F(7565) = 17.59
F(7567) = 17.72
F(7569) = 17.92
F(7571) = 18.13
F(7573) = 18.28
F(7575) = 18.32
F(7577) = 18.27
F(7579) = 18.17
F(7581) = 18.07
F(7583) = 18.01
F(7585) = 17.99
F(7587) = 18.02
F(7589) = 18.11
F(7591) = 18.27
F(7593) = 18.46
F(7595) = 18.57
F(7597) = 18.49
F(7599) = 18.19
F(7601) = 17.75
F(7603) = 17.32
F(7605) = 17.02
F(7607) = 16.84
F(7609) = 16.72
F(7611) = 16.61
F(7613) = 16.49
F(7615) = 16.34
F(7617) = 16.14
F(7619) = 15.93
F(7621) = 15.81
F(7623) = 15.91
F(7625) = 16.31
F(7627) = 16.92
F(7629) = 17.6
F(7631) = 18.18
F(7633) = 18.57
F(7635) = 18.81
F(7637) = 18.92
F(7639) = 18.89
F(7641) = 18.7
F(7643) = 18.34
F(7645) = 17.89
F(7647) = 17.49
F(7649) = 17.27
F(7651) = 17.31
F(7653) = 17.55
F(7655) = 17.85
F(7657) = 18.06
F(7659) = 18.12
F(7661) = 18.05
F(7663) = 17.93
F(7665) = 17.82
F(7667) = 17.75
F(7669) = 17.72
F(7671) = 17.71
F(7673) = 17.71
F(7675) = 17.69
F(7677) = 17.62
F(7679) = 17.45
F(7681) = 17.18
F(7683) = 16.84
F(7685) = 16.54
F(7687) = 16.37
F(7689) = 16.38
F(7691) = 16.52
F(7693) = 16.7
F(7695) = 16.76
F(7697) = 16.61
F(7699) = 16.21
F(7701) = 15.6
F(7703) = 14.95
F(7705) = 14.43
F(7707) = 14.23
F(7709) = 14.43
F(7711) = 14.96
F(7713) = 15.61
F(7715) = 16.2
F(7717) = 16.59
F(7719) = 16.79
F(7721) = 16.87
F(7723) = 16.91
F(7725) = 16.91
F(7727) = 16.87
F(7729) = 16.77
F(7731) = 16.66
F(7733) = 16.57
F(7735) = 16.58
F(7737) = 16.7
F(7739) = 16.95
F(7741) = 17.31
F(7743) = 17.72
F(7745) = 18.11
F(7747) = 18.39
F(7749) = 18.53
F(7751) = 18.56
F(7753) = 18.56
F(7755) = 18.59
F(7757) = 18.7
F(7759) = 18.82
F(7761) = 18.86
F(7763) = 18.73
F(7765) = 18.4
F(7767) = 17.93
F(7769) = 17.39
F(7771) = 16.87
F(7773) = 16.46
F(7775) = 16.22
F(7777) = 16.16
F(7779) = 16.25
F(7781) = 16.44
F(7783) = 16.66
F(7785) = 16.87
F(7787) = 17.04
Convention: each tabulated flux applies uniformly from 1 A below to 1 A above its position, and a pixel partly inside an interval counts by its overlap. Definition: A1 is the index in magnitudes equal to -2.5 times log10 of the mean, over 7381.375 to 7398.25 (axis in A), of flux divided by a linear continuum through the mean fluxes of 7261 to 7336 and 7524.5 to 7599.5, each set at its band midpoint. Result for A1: 0.14 mag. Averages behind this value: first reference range 19.2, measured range 16.5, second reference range 17.9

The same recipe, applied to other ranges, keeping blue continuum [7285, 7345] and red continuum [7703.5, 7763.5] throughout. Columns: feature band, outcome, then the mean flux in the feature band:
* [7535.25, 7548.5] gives 0.03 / 17.5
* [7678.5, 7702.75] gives 0.05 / 16.5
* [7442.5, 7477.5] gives 0.04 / 17.9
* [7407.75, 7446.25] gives 0.10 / 17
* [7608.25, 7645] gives 0.02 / 17.3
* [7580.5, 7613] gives 0.00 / 17.7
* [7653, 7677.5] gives -0.03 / 17.8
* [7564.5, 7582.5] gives -0.01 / 18.1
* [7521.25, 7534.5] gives -0.01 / 18.3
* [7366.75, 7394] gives 0.14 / 16.6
